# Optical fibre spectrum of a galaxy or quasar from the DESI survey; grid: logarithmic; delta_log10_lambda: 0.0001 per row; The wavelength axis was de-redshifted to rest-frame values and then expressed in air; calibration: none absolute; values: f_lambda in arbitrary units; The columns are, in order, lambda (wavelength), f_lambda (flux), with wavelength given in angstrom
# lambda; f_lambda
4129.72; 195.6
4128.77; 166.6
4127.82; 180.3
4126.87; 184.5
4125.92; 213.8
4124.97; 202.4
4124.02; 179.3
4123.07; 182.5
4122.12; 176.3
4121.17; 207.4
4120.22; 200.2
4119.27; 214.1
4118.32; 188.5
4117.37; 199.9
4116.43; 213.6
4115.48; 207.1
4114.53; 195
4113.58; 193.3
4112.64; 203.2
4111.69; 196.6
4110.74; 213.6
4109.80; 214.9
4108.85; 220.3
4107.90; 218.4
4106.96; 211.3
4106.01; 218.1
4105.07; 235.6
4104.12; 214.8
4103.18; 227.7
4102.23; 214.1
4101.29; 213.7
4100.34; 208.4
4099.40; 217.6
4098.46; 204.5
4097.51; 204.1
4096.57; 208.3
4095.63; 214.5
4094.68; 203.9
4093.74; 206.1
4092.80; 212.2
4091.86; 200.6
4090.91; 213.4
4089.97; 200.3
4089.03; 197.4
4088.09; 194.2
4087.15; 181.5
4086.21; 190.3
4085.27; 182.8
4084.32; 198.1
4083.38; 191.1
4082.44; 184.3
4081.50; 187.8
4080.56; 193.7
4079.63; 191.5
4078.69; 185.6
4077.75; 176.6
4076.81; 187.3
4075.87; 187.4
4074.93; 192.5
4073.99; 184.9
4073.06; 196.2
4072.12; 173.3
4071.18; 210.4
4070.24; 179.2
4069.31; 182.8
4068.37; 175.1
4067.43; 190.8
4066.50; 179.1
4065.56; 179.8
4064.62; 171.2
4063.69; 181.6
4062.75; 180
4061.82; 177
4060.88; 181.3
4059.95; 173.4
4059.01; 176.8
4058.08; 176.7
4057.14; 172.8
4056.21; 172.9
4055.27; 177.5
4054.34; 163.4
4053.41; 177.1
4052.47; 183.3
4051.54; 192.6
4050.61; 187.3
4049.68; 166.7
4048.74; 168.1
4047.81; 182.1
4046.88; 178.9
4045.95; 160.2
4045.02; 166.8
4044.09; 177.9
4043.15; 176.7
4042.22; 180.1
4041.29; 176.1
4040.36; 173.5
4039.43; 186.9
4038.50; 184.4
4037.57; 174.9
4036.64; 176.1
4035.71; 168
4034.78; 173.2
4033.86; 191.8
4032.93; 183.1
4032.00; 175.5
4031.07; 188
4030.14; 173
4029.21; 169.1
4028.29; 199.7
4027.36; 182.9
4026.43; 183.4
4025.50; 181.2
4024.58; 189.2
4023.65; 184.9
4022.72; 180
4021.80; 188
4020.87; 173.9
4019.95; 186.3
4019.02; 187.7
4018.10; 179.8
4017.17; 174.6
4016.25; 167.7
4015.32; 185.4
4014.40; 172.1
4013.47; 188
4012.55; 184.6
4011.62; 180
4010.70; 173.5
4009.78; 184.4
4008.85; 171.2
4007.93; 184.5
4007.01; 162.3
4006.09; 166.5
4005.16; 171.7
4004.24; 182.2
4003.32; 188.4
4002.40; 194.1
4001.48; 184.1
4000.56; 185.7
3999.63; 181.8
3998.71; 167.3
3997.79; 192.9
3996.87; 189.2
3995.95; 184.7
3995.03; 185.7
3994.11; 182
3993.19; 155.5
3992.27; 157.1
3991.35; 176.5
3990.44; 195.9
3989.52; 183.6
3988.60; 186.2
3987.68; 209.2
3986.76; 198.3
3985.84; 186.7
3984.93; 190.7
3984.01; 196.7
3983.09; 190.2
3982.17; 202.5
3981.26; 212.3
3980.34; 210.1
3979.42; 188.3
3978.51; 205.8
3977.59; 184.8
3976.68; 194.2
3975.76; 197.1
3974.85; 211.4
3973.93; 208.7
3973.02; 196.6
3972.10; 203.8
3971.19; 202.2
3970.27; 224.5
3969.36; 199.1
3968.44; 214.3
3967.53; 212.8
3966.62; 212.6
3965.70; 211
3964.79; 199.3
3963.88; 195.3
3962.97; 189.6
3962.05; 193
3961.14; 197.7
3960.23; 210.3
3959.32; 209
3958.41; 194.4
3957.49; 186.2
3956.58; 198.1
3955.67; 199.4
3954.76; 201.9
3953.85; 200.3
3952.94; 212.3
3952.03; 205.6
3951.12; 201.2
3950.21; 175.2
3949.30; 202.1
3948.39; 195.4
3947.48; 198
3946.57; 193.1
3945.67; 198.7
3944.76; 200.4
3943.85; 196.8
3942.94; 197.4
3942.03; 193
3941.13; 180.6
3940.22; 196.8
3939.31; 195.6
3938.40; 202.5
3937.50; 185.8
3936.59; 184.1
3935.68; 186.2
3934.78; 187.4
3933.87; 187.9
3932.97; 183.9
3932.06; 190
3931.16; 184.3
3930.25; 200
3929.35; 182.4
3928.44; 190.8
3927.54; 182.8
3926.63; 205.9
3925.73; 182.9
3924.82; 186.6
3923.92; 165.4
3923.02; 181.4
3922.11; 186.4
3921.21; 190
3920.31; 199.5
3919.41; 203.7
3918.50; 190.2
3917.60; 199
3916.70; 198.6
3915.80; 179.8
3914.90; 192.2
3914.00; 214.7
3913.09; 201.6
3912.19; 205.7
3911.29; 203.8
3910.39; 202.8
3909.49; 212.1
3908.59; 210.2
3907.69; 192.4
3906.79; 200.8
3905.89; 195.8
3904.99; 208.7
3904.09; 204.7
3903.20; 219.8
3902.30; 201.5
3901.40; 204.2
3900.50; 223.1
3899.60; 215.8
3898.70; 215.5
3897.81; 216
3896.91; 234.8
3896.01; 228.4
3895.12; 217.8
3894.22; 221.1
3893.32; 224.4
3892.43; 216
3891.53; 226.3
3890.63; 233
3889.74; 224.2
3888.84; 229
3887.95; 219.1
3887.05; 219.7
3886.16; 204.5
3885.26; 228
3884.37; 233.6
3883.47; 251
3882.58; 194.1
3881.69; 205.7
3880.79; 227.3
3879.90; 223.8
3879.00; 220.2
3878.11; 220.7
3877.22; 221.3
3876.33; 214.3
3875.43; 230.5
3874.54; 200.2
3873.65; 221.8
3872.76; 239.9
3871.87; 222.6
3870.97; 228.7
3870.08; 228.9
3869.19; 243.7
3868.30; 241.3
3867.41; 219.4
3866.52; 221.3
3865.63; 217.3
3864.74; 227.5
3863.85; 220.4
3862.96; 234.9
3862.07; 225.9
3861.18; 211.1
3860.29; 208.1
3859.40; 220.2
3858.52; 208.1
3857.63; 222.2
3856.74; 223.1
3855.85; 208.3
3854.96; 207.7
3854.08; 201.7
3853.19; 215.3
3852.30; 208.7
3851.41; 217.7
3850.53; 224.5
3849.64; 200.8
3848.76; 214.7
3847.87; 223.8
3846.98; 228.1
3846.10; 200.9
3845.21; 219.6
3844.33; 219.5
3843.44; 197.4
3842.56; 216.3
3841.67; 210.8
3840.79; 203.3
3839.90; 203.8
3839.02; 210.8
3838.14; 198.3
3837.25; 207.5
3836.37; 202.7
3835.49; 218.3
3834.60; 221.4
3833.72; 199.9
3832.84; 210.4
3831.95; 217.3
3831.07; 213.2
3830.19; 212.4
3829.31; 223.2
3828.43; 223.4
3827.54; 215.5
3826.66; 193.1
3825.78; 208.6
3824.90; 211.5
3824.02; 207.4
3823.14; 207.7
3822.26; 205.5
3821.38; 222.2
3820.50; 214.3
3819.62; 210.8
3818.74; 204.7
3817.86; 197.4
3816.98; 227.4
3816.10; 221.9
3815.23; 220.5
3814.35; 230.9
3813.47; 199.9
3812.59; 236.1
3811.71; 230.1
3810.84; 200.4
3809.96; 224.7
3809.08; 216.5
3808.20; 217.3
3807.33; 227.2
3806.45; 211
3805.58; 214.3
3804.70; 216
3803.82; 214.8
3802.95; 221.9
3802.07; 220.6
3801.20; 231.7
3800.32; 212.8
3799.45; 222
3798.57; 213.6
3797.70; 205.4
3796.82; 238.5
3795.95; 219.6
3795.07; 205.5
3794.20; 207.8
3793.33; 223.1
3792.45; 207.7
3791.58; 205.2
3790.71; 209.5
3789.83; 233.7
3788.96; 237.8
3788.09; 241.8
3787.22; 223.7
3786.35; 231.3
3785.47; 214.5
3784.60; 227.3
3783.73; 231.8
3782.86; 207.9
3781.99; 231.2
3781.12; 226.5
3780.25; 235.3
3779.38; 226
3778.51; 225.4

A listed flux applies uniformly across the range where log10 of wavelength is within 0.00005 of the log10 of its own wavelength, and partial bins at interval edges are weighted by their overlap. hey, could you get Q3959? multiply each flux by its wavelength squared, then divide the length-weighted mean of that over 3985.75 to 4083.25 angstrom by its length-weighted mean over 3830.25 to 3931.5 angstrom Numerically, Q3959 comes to 0.92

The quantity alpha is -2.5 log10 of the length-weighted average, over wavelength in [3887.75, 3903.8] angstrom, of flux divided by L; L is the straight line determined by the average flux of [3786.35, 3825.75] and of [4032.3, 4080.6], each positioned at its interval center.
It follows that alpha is -0.08 mag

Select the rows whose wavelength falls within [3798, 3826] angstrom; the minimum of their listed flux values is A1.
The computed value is 197.4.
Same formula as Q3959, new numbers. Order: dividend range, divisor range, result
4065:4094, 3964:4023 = 1.05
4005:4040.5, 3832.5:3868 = 0.92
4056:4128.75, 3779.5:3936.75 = 1.03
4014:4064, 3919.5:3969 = 0.96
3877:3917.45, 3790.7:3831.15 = 1.04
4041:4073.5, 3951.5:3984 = 0.92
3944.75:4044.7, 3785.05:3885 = 0.94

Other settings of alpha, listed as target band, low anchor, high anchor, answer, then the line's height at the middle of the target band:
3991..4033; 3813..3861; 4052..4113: 0.11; 200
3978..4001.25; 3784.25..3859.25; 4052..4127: 0.08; 203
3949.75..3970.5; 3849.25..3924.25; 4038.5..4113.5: 0.02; 205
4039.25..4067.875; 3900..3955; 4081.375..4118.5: 0.15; 203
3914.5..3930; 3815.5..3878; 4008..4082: 0.07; 202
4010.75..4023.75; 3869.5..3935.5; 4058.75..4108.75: 0.11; 200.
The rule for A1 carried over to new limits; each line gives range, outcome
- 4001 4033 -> 162.3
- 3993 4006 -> 155.5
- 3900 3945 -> 165.4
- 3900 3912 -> 192.4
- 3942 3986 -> 175.2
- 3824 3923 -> 179.8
